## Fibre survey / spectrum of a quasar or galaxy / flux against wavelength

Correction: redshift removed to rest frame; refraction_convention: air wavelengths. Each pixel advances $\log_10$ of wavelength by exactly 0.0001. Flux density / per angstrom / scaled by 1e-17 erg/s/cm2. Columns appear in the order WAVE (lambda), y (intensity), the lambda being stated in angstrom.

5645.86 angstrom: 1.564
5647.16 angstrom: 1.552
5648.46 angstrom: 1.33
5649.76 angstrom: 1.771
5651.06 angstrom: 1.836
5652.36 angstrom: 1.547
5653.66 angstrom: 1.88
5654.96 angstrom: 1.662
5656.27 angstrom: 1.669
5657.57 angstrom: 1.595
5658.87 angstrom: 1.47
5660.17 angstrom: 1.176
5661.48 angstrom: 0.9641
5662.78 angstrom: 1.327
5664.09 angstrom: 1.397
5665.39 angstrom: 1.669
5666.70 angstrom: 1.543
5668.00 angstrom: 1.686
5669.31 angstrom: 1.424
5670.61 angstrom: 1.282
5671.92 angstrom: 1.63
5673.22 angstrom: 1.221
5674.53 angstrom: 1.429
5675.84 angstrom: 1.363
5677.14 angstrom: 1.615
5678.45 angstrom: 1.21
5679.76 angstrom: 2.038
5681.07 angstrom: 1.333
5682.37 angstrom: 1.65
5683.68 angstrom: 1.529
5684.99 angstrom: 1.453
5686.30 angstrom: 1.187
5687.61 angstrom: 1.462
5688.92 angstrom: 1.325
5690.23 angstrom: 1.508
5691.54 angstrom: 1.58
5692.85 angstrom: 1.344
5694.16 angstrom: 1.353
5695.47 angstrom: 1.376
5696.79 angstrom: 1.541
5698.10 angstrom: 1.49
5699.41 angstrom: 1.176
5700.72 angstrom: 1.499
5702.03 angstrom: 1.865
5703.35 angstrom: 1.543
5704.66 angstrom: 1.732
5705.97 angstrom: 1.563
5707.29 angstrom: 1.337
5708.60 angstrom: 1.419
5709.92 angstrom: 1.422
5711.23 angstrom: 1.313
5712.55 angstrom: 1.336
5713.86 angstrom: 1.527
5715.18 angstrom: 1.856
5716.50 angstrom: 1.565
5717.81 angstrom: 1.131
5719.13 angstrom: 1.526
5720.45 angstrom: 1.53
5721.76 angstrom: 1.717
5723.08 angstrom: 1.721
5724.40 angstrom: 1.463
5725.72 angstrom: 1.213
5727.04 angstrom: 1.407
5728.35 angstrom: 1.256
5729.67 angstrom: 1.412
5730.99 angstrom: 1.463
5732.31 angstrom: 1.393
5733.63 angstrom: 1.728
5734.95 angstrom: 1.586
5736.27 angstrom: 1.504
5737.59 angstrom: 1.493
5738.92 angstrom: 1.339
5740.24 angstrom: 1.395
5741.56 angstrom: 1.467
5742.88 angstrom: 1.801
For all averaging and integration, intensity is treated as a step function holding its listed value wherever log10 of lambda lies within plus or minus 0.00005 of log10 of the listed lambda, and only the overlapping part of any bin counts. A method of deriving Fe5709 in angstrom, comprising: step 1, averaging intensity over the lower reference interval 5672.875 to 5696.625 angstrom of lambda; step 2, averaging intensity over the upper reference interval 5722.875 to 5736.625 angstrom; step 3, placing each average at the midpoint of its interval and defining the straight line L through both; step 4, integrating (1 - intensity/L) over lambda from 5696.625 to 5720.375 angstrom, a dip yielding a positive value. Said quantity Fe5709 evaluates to -0.6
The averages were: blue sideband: 1.45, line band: 1.49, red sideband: 1.46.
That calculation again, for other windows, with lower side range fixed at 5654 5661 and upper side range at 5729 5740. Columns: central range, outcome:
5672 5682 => 0.23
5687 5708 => 0.27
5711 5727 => -0.02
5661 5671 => 0.60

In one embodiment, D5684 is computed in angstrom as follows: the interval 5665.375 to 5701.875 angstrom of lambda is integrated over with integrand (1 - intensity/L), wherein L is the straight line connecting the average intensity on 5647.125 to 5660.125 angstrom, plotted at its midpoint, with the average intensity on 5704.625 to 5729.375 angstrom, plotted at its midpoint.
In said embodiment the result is 1.9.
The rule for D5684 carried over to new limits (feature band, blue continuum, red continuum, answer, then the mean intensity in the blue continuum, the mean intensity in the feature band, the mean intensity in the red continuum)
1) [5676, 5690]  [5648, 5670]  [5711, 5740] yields 0.3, 1.53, 1.48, 1.48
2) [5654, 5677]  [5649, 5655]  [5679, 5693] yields 2.7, 1.74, 1.45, 1.49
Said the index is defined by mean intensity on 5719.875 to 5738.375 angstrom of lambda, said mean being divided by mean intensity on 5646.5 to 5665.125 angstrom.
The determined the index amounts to 1.0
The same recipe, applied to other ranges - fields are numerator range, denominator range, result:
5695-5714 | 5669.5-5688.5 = 1.01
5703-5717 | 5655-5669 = 1.04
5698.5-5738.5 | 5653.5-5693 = 1.01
